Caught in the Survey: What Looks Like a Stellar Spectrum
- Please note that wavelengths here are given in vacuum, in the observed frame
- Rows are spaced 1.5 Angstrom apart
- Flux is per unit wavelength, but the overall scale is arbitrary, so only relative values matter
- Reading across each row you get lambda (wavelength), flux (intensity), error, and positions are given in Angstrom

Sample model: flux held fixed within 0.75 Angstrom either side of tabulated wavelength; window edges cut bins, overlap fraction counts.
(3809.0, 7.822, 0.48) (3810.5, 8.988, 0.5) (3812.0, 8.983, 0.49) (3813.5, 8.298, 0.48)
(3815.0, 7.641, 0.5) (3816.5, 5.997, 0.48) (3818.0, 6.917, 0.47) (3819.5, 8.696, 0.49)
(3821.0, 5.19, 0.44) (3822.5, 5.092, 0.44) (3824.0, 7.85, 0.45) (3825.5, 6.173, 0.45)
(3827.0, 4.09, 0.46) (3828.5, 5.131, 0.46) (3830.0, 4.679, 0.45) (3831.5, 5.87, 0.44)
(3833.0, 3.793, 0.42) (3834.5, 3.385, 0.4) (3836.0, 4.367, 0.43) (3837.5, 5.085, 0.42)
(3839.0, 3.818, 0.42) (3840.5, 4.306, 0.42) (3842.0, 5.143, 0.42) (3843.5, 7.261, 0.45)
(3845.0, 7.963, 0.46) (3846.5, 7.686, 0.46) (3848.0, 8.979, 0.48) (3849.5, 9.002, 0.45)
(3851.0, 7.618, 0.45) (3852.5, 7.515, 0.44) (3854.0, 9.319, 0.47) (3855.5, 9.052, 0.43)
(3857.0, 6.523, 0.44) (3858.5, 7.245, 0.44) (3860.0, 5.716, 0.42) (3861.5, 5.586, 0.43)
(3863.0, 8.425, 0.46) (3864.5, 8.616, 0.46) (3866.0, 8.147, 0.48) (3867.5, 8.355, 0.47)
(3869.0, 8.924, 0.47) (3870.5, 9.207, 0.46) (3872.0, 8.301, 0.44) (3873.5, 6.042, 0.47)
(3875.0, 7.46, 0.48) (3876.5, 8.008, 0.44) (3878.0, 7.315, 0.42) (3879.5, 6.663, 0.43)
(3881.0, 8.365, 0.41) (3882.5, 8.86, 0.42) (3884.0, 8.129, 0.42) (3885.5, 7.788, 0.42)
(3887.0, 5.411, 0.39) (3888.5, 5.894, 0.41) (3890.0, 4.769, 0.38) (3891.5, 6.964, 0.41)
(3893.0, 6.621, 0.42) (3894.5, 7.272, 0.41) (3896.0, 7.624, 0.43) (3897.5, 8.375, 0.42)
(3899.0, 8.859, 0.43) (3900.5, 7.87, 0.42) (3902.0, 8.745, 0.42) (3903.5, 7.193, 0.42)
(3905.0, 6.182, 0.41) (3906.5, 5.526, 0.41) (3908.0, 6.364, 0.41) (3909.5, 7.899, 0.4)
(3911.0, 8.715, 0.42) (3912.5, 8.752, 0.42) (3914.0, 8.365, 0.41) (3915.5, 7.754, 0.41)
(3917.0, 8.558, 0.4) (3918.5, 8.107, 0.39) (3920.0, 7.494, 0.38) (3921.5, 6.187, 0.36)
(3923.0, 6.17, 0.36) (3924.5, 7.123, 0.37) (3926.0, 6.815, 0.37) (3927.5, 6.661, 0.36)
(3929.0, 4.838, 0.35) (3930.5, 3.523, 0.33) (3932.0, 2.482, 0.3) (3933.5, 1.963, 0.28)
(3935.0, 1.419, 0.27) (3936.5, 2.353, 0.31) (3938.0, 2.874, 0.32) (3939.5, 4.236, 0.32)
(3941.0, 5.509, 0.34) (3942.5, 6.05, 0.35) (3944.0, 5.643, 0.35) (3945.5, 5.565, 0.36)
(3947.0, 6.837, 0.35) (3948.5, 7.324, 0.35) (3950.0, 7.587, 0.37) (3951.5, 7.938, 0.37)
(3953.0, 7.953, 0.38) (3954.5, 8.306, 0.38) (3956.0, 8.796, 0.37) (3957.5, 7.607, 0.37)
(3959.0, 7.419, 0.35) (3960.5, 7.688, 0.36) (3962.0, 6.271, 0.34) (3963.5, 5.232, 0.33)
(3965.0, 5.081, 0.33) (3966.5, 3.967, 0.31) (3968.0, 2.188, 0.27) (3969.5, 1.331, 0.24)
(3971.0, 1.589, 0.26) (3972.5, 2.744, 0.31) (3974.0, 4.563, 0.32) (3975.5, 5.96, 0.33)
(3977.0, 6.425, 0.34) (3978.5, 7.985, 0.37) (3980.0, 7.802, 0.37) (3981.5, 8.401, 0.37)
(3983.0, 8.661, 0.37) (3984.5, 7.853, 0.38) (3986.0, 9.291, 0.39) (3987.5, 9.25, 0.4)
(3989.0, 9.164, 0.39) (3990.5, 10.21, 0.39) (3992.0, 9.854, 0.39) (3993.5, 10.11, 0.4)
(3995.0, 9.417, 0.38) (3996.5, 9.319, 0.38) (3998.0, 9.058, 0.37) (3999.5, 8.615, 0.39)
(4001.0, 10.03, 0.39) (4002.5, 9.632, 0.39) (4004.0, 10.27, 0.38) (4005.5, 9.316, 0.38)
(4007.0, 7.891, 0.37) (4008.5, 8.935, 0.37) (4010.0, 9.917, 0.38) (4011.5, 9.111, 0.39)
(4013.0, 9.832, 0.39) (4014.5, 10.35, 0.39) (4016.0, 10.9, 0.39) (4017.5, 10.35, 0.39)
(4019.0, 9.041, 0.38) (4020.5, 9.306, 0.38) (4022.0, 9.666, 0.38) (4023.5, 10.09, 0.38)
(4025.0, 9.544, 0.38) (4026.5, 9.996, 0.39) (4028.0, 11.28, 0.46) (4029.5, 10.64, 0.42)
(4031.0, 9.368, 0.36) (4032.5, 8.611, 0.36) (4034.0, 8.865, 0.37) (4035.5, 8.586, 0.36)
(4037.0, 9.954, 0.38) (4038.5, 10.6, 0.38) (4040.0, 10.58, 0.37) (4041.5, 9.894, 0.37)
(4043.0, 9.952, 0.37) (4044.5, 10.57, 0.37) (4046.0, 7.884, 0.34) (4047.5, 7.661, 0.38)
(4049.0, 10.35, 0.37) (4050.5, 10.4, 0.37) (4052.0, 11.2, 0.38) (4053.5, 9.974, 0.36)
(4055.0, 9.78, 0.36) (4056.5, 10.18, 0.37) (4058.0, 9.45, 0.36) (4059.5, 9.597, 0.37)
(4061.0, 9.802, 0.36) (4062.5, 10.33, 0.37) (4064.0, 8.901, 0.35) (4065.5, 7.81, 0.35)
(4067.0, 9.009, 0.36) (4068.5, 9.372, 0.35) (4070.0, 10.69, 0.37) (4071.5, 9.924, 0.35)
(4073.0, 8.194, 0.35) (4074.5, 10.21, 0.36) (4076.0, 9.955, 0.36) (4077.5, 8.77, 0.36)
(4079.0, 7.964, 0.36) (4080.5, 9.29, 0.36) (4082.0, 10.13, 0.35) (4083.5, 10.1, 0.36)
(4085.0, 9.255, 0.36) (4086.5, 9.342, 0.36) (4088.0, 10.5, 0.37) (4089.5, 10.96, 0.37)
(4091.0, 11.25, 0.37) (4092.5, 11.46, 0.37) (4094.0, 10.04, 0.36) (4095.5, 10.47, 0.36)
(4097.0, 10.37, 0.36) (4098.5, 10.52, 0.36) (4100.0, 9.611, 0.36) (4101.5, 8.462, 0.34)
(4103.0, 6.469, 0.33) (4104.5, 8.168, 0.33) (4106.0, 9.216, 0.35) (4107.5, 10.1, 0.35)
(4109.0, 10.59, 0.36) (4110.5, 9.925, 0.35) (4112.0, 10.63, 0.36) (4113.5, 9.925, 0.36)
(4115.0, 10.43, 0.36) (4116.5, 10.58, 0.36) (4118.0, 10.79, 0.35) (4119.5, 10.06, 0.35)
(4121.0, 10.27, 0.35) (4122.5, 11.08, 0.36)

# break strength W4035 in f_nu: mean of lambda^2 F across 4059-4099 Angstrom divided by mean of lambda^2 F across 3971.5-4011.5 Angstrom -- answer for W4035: 1.2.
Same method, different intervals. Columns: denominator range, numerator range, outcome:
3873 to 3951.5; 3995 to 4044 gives 1.56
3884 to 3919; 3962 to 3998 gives 0.96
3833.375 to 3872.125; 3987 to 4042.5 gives 1.48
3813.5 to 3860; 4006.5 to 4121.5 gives 1.71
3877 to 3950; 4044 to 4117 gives 1.63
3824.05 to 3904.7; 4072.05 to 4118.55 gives 1.57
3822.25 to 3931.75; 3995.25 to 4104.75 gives 1.52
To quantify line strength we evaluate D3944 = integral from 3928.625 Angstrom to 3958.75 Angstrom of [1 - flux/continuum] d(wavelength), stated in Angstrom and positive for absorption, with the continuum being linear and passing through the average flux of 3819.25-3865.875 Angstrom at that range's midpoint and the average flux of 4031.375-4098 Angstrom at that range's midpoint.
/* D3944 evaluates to 9.4 Angstrom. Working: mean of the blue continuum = 6.42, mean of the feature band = 5.48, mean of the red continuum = 9.73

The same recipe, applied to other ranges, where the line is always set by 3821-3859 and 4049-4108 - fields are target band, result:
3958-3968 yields 2.9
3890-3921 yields -1.7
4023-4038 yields -1.2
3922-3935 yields 4.7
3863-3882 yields -3.6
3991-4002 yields -1.3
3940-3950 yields 2.0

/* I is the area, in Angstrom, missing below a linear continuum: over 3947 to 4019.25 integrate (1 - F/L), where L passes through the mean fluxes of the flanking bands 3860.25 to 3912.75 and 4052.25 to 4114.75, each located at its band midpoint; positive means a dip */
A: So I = 6.55 Angstrom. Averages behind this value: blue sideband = 7.49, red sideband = 9.69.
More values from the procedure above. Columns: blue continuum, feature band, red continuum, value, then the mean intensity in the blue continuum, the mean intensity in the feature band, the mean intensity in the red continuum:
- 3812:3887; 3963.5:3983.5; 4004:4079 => 8.3 Angstrom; 6.94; 5.09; 9.63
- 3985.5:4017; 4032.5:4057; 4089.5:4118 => 0.0 Angstrom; 9.55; 9.74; 9.95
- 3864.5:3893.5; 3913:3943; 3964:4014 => 8.4 Angstrom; 7.47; 5.45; 7.69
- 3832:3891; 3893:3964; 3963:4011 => 7.1 Angstrom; 7.02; 6.56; 7.52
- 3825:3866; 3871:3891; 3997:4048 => -0.4 Angstrom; 6.42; 7.18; 9.61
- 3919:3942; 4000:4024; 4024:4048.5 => -3.3 Angstrom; 4.7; 9.65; 9.64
